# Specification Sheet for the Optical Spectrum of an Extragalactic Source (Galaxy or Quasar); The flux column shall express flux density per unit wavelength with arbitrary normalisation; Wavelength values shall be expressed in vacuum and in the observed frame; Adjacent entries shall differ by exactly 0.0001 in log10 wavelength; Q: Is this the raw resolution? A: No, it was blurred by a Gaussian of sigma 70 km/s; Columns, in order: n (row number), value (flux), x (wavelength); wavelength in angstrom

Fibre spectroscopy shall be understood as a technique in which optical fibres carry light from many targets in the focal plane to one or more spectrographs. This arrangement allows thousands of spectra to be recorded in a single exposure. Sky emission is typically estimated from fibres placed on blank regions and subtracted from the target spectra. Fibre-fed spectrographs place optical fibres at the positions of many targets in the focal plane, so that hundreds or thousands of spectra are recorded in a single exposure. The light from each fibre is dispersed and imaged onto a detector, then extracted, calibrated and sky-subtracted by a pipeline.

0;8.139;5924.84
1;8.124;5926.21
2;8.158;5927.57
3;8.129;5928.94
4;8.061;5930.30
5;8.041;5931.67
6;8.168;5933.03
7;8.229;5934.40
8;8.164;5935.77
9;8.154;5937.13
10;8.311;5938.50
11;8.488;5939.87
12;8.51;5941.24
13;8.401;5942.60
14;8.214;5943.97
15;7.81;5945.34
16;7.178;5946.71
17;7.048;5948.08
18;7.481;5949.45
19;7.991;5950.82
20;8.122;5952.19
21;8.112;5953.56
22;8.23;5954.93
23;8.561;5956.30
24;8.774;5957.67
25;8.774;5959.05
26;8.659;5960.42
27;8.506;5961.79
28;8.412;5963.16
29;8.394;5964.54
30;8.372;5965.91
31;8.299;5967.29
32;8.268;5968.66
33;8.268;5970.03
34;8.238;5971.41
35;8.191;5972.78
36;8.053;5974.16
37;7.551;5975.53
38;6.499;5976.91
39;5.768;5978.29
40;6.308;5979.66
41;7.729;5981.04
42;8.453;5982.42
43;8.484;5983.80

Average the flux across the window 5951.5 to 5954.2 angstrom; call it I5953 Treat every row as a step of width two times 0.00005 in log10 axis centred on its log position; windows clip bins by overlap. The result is 8.12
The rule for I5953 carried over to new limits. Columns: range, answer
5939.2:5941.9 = 8.49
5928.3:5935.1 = 8.13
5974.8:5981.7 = 6.78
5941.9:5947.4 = 7.91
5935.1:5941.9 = 8.32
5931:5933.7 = 8.12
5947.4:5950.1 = 7.26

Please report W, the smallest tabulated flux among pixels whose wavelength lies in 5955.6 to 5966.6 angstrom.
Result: 8.372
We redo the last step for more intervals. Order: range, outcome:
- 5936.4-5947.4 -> 7.178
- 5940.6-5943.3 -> 8.401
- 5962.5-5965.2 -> 8.394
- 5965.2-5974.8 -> 8.053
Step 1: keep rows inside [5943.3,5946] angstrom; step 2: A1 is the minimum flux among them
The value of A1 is 7.81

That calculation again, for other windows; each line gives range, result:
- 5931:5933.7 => 8.041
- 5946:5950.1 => 7.048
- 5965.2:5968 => 8.299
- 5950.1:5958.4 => 7.991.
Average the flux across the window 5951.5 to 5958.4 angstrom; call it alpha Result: 8.36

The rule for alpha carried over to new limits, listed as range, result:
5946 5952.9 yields 7.57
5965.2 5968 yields 8.34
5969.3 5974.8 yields 8.19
